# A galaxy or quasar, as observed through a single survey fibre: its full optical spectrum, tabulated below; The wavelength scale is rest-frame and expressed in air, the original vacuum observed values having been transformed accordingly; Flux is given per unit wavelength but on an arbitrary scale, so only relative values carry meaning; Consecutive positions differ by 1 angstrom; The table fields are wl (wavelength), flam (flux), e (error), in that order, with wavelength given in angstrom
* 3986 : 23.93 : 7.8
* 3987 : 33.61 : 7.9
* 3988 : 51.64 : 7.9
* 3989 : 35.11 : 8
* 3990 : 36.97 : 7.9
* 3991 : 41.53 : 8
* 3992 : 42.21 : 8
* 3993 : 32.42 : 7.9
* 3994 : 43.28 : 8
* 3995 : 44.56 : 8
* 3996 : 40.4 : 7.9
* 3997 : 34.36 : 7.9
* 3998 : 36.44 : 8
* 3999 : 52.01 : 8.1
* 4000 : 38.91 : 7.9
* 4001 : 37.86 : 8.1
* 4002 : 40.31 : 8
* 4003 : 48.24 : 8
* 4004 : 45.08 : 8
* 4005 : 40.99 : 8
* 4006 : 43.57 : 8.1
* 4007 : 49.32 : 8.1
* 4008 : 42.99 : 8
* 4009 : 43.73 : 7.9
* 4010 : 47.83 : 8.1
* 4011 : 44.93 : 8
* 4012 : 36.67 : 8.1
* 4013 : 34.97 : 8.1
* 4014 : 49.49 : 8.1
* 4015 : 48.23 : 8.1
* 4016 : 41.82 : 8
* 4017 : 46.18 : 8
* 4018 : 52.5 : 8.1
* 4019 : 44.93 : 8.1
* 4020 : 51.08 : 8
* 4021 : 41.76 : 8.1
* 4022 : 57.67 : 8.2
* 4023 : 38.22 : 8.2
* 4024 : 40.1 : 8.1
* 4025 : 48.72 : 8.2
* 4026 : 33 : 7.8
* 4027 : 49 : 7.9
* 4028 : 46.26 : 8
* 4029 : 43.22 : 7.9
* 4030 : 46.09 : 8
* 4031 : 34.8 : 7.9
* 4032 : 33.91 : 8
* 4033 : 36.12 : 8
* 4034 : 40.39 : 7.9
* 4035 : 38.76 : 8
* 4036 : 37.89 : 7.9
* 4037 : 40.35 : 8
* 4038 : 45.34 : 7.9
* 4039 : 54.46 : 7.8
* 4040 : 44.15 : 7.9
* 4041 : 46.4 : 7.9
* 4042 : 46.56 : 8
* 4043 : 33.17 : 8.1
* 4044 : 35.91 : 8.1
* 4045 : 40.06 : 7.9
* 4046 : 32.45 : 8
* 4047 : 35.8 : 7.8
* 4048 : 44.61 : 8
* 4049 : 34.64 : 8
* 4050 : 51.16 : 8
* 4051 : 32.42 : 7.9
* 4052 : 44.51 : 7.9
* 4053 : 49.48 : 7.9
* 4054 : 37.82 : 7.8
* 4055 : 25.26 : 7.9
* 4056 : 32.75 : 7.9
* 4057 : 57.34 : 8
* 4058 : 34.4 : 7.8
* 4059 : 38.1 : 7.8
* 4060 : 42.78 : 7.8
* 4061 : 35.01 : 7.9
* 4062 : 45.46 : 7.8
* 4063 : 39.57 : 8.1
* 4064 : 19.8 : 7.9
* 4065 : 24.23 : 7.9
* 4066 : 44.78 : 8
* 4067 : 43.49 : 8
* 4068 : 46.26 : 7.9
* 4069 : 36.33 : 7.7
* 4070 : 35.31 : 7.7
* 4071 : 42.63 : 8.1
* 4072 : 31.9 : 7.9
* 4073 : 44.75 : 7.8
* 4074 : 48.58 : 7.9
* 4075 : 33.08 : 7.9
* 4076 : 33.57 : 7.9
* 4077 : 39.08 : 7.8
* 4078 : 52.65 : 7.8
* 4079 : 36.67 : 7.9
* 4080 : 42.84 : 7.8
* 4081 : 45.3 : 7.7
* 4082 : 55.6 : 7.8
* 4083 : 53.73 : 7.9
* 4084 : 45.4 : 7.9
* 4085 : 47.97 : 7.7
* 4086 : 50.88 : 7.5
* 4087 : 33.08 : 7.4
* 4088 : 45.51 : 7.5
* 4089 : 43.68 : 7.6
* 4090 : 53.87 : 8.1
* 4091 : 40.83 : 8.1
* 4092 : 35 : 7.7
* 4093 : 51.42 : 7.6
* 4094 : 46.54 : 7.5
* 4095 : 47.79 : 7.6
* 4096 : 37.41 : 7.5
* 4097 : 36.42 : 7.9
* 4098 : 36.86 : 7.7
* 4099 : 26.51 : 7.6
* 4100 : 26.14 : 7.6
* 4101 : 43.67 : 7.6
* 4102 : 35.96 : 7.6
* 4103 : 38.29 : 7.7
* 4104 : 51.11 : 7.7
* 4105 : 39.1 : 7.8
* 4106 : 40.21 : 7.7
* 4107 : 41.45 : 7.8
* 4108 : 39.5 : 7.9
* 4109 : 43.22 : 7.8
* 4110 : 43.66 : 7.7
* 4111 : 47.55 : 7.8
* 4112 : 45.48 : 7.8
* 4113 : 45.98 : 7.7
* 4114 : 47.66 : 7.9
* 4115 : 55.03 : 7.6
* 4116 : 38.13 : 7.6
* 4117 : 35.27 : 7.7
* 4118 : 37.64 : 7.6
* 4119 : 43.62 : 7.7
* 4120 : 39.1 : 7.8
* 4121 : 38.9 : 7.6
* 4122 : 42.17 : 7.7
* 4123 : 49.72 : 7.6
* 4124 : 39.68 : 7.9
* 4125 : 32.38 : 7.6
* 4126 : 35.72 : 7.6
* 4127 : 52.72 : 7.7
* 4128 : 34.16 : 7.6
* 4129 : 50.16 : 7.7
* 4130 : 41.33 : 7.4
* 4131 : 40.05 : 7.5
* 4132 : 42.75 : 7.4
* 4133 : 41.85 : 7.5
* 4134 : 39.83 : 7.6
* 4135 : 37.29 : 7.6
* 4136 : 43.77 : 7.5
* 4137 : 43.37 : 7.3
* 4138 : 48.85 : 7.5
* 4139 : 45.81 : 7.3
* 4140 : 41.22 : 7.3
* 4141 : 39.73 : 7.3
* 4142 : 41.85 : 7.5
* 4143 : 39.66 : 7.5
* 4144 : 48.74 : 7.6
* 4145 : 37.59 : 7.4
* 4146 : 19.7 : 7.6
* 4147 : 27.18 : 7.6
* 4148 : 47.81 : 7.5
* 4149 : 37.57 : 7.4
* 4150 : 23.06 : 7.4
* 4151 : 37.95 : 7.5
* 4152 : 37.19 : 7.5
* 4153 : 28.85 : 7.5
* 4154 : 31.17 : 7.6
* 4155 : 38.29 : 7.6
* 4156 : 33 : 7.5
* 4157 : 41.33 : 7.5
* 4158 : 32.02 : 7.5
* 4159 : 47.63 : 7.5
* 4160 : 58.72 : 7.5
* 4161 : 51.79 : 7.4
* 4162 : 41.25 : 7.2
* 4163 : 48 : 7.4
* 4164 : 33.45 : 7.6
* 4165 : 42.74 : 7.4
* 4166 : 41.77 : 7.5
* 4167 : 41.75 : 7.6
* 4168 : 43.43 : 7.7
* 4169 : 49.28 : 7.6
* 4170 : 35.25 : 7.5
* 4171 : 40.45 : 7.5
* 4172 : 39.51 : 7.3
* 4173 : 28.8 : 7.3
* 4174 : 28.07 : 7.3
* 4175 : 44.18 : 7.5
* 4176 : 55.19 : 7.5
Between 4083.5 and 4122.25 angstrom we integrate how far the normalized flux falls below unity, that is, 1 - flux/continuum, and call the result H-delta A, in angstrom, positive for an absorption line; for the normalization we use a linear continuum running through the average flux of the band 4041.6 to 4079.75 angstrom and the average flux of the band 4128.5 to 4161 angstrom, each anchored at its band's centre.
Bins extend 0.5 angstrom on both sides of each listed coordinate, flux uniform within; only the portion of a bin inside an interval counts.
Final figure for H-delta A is -2.6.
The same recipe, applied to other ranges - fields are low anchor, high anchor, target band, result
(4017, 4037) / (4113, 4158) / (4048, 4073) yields 1.9 angstrom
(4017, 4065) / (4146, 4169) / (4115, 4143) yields -1.4 angstrom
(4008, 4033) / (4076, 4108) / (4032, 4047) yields 1.0 angstrom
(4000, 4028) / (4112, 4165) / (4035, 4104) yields 3.0 angstrom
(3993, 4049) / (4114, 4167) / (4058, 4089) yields 0.4 angstrom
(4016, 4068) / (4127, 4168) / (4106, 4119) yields -0.9 angstrom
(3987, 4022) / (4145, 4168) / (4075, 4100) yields -1.4 angstrom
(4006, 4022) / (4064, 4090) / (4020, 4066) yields 3.7 angstrom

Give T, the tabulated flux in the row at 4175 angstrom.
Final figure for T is 44.18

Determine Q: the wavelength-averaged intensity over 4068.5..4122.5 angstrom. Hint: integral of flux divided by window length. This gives 42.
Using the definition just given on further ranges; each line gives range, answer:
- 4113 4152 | 40.5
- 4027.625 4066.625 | 39.6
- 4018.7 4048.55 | 42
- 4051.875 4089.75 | 41.1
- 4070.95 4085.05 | 43.5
